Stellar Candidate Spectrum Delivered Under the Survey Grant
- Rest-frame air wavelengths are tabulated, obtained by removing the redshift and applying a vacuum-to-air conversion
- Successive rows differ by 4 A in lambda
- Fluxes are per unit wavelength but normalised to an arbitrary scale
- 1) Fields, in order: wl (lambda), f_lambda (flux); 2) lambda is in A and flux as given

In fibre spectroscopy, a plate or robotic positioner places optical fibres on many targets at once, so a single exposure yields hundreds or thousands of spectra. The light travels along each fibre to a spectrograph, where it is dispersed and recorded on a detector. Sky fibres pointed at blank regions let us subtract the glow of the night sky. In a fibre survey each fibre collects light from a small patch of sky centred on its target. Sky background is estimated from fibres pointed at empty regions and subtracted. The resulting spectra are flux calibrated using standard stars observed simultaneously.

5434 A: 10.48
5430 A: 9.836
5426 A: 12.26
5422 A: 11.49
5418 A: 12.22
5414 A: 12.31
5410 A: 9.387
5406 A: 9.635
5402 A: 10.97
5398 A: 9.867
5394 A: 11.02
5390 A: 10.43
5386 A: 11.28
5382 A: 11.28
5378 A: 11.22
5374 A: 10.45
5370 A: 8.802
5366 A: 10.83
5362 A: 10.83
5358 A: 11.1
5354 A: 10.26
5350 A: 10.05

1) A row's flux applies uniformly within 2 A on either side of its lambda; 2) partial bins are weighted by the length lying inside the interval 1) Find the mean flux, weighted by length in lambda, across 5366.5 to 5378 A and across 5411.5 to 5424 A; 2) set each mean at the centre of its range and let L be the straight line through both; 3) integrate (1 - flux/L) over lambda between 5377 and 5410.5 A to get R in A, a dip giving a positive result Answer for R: 0.9 A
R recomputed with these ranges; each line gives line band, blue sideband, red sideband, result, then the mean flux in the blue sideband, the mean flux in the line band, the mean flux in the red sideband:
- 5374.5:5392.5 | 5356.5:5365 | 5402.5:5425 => -0.01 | 10.9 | 11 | 11.1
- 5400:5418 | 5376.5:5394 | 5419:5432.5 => 0.65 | 11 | 10.8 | 11.2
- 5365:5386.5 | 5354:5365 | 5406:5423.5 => 0.65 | 10.8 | 10.6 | 11.2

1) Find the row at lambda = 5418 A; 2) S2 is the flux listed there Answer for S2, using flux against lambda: 12.22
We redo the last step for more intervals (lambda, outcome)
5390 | 10.43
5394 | 11.02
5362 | 10.83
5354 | 10.26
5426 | 12.26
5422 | 11.49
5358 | 11.1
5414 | 12.31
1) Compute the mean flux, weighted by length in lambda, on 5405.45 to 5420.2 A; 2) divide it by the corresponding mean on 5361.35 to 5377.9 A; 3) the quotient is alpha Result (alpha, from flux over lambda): 1.1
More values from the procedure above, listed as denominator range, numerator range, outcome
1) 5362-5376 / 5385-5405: 1.05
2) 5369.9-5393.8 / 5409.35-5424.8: 1.08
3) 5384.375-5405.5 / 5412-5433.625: 1.09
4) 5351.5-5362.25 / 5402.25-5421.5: 1.02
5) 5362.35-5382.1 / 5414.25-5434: 1.09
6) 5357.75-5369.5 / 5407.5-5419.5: 1.05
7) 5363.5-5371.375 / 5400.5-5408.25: 1.03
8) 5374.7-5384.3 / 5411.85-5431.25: 1.05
